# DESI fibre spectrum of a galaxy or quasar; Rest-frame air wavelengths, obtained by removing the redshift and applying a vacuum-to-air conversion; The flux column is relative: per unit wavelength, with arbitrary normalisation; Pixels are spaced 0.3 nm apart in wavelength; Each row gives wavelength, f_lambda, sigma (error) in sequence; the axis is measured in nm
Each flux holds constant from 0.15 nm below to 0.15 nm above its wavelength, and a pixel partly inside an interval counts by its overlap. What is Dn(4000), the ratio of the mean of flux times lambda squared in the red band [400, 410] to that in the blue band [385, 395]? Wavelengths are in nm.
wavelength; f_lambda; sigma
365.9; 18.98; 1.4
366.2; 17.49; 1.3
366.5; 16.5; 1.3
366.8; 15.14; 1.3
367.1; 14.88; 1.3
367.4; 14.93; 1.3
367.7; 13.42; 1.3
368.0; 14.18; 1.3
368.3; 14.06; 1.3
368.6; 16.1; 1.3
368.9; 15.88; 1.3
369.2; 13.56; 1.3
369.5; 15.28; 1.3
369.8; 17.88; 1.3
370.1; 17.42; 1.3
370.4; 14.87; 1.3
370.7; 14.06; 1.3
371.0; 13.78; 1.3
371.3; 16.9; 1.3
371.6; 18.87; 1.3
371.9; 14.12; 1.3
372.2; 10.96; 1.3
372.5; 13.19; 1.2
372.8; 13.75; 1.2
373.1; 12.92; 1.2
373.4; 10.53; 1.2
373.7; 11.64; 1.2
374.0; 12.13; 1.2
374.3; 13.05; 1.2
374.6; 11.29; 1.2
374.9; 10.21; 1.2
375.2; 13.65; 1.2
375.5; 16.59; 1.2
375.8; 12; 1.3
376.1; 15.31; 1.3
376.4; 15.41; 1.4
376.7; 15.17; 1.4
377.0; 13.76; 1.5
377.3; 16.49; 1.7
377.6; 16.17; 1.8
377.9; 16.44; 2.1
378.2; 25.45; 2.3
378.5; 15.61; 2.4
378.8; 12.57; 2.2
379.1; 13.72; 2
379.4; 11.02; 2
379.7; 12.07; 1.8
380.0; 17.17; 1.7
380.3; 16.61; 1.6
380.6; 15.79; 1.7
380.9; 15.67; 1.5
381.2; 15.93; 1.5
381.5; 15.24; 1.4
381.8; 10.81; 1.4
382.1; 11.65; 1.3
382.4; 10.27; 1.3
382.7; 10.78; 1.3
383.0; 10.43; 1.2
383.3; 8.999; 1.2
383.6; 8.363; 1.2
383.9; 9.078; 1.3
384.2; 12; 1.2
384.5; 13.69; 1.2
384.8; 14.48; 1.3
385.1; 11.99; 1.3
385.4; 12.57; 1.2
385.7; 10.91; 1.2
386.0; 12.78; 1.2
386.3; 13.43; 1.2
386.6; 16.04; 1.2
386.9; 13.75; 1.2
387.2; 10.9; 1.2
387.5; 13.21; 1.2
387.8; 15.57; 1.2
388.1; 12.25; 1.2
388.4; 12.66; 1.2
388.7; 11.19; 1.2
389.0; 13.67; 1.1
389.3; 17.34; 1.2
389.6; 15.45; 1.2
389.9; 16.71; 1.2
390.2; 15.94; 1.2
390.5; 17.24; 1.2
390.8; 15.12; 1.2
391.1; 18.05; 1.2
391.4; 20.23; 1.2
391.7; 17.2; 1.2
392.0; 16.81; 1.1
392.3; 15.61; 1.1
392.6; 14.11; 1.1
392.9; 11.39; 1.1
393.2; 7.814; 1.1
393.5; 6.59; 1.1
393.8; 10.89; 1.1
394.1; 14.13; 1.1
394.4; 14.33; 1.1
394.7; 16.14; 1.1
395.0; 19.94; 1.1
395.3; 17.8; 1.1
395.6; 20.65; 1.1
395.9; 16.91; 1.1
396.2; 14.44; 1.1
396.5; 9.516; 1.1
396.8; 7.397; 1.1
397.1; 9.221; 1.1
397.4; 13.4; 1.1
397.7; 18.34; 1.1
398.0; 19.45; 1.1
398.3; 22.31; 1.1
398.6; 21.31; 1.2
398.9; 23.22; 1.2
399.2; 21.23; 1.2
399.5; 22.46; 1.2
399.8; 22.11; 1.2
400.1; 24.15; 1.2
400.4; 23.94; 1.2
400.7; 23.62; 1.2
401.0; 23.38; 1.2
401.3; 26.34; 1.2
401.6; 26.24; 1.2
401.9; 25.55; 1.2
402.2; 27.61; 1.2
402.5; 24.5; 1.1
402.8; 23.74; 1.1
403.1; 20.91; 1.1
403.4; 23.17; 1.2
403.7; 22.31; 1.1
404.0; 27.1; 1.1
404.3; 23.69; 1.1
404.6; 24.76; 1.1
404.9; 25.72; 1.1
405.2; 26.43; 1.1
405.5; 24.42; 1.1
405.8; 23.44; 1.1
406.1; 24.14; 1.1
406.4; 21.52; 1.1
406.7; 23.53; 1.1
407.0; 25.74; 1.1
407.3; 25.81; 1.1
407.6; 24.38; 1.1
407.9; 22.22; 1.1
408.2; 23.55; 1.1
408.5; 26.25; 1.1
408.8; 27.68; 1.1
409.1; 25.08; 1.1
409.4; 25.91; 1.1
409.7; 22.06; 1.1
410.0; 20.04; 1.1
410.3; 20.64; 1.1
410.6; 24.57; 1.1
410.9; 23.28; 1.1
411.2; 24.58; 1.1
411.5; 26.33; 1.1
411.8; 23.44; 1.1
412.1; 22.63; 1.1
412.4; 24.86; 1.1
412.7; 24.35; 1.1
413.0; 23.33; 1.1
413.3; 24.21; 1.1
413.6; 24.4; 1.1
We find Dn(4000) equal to 1.87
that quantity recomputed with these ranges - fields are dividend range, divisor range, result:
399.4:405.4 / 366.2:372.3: 1.90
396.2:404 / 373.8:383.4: 1.68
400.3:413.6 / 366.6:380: 1.99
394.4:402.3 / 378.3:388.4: 1.65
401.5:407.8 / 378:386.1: 2.08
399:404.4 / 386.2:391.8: 1.70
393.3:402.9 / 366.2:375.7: 1.54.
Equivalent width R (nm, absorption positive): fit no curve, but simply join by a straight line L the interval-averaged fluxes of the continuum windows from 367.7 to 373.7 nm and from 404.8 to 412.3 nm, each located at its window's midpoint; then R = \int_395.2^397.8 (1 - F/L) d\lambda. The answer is 0.87 nm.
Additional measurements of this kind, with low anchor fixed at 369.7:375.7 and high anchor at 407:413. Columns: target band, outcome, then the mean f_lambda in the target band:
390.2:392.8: 0.32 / 16.6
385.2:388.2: 0.77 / 13.1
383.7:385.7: 0.59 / 12.1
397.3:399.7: 0.06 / 20.4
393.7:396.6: 0.63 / 15.7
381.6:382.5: 0.29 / 11.2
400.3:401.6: -0.18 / 24.6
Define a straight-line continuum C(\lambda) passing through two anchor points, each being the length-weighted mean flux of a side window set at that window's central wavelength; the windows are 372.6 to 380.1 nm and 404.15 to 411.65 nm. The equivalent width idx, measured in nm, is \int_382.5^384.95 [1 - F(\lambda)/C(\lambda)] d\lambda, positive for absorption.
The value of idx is 0.82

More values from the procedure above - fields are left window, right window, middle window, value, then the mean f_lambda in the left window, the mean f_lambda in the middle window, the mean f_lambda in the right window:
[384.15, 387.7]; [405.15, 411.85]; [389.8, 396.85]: 0.710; 13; 14.9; 24.1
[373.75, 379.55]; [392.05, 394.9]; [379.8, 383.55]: 0.219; 14.5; 13.1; 12.6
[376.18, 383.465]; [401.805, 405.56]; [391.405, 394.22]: 0.955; 14.3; 13.1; 24.6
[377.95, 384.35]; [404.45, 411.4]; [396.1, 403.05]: 0.107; 13.3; 20.6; 24.2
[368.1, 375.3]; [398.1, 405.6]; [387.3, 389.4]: 0.643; 14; 13.5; 24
